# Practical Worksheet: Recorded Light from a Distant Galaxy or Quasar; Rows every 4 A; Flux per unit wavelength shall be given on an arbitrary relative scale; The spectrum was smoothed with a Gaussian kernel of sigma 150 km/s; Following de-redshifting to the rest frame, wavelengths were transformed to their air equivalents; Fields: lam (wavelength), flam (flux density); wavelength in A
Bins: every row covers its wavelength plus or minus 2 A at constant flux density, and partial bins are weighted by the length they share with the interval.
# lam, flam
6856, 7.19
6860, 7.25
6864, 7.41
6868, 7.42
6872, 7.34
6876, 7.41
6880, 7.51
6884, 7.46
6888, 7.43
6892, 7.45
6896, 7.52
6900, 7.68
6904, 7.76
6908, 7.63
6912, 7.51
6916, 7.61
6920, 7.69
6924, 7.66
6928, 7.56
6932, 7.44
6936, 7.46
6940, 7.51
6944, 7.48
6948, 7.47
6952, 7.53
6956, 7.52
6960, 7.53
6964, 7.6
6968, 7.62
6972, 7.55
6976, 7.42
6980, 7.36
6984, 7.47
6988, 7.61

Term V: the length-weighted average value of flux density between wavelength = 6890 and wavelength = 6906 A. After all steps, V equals 7.6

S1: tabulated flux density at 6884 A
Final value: 7.46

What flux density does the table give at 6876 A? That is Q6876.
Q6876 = 7.41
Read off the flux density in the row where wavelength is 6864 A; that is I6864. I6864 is 7.41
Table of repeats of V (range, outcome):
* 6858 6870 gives 7.36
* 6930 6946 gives 7.47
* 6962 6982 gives 7.51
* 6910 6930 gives 7.61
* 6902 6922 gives 7.64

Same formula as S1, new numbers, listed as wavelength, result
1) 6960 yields 7.53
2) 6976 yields 7.42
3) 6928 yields 7.56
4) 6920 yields 7.69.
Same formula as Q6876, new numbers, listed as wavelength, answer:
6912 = 7.51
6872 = 7.34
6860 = 7.25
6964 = 7.6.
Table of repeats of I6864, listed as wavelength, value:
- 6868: 7.42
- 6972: 7.55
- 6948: 7.47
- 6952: 7.53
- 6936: 7.46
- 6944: 7.48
